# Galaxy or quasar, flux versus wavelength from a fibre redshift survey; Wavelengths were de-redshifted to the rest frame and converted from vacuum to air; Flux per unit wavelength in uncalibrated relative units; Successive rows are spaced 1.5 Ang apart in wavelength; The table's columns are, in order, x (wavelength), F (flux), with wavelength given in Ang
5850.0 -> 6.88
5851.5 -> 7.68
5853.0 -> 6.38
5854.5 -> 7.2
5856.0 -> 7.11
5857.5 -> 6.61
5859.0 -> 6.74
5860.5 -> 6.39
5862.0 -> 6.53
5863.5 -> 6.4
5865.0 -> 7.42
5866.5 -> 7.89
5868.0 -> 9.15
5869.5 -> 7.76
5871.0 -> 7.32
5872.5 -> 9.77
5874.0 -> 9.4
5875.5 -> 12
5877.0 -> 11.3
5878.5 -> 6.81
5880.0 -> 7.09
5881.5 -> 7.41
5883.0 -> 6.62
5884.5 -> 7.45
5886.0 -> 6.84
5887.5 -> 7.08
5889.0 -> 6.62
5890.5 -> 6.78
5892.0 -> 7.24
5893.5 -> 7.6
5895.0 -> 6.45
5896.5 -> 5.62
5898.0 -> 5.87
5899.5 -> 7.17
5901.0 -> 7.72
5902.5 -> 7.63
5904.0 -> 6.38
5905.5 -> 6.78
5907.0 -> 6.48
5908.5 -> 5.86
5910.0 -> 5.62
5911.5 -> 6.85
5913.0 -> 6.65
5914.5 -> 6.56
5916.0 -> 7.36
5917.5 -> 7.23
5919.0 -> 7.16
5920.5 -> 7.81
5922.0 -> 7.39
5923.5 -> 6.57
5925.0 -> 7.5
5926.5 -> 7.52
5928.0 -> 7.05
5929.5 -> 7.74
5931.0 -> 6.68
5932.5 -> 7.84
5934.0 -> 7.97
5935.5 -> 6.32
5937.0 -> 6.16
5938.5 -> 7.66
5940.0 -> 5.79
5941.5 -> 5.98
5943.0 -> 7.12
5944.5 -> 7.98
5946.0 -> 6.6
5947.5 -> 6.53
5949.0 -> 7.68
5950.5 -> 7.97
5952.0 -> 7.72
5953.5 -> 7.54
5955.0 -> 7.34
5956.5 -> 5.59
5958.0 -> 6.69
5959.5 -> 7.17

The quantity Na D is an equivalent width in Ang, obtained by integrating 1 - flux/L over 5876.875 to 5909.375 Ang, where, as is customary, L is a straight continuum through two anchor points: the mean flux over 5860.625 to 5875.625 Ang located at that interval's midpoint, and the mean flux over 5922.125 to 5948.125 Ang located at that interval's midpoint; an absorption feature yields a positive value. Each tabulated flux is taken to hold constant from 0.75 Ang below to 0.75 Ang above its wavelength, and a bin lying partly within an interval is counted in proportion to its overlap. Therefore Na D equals 3.24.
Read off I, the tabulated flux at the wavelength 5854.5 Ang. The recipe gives 7.2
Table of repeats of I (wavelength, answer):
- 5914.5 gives 6.56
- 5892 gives 7.24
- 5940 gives 5.79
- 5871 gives 7.32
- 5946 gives 6.6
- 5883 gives 6.62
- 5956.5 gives 5.59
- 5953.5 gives 7.54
